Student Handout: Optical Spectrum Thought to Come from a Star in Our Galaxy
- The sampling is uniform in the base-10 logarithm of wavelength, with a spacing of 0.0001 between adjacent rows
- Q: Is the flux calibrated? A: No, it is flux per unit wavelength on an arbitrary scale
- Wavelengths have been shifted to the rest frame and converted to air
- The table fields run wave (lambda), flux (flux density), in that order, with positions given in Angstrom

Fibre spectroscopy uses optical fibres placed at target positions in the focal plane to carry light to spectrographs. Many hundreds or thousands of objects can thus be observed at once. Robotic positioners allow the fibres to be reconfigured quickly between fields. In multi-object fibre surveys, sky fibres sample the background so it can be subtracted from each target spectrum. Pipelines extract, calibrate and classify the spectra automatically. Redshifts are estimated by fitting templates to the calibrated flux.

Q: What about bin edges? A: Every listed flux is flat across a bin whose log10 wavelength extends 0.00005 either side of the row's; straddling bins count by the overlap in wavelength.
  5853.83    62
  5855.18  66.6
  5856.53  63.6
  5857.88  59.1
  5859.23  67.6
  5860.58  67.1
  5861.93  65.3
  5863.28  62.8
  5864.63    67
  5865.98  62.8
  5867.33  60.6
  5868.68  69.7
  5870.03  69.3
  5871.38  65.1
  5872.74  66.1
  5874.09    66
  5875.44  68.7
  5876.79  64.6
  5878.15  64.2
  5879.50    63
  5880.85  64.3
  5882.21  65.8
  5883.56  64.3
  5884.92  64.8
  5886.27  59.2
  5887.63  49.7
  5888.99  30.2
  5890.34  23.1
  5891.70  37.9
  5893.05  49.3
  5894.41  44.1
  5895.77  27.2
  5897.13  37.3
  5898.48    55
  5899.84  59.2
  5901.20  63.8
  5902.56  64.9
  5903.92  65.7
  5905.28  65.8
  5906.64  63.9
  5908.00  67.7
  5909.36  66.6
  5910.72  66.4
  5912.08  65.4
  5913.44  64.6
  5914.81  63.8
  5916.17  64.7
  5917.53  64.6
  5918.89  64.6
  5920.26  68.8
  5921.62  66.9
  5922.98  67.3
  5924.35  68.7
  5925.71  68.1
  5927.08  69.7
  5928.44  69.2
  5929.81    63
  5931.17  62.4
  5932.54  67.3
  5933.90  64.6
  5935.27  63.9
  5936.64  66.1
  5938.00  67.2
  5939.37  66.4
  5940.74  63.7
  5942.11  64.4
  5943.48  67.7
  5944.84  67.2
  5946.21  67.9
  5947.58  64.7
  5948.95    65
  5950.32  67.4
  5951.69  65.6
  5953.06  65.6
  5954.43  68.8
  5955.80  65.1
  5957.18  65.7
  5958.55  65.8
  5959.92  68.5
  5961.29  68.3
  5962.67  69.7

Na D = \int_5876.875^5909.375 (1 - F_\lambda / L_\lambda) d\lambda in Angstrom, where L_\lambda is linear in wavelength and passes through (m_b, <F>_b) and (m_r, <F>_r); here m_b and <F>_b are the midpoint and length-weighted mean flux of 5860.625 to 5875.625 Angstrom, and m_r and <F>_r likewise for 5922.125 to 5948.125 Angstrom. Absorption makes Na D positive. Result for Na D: 5.5 Angstrom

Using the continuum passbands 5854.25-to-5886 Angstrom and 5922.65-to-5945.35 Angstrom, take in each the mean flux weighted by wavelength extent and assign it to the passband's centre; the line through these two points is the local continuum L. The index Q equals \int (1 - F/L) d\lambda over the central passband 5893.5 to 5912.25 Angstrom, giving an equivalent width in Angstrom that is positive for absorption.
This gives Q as 2.3 Angstrom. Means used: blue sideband 65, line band 57.8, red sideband 66.3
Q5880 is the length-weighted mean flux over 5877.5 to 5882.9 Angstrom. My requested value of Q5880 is 64.4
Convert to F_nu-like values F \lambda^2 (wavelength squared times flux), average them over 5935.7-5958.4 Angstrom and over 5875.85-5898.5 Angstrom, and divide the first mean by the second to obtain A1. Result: 1.3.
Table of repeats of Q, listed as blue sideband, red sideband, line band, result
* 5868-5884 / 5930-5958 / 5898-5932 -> 0.3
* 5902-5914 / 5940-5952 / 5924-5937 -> -0.1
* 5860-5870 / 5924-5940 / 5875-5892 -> 2.6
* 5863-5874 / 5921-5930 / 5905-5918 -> 0.4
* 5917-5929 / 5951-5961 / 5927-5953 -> 0.4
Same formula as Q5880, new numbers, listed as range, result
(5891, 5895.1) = 43.6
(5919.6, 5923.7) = 67.7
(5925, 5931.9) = 66.5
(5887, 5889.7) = 39.6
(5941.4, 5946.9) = 66.8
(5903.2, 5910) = 65.9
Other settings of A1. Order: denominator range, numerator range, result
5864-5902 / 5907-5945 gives 1.19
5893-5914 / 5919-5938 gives 1.15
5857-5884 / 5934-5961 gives 1.04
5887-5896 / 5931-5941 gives 1.76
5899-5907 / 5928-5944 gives 1.04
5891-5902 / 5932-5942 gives 1.42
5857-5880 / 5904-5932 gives 1.03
